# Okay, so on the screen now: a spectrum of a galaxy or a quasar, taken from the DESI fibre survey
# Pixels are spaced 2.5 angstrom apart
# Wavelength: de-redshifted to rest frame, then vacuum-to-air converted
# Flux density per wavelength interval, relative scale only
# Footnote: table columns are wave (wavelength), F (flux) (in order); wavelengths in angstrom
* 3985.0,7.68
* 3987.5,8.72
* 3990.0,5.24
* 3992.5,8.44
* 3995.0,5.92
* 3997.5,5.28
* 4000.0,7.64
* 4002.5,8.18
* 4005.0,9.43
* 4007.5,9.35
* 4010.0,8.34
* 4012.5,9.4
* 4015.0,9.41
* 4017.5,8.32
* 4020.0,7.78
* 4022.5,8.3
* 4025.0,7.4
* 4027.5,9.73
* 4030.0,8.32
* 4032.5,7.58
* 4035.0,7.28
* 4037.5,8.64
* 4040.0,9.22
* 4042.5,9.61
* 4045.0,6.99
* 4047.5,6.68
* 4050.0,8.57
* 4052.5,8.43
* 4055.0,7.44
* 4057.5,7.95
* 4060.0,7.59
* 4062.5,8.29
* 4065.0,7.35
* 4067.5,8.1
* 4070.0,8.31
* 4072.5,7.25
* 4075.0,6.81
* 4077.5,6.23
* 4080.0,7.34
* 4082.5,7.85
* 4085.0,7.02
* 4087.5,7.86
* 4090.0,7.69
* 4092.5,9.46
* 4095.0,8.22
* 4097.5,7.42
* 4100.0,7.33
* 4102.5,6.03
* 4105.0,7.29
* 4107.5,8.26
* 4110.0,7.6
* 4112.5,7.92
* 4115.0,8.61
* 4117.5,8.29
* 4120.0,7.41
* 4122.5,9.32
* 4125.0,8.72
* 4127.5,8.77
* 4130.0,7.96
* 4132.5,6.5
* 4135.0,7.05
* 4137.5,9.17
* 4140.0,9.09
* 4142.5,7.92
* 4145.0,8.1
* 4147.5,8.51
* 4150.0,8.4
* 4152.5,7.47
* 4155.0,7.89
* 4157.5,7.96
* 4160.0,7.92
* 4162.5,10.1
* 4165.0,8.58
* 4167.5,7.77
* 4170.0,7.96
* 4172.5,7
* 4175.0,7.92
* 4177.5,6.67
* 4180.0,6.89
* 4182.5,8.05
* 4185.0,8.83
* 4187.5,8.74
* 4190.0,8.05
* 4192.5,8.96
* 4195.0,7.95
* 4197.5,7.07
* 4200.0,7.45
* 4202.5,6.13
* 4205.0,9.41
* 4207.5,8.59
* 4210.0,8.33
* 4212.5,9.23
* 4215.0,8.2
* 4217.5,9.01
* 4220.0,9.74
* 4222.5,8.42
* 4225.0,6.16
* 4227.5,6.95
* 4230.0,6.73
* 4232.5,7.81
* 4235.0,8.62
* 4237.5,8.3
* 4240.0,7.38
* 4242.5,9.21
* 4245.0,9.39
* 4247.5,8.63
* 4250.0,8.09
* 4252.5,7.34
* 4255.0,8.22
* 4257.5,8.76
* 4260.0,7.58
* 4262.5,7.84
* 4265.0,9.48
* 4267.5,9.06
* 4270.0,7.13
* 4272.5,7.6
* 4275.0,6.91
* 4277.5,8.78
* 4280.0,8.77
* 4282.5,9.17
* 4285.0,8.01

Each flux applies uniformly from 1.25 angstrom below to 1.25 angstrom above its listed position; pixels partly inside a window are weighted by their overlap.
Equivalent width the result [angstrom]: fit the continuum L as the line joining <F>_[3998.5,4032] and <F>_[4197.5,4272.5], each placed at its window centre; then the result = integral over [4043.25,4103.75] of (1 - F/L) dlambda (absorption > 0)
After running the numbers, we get 5.9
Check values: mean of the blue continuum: 8.54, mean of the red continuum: 8.15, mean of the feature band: 7.61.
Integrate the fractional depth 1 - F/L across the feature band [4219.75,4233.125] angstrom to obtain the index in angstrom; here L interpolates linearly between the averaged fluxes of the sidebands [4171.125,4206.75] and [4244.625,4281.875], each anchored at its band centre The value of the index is 0.9 angstrom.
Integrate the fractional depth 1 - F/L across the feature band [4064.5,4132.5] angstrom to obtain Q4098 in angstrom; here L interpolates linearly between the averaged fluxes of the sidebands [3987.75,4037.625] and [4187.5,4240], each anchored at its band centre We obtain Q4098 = 2.1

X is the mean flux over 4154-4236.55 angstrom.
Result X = 8.03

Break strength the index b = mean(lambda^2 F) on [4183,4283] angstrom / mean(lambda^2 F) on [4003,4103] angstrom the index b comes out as 1.11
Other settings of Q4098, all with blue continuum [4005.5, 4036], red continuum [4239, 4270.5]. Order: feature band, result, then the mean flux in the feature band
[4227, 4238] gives 0.89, 7.69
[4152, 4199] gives 2.23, 7.99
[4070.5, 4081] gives 1.80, 7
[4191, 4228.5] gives 1.17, 8.11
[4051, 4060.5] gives 0.63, 7.89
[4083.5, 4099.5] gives 0.98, 7.91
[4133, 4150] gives 0.35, 8.23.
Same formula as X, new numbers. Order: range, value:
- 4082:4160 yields 7.97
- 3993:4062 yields 8.11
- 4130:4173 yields 8.1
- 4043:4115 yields 7.66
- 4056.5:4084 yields 7.54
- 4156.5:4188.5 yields 8.03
